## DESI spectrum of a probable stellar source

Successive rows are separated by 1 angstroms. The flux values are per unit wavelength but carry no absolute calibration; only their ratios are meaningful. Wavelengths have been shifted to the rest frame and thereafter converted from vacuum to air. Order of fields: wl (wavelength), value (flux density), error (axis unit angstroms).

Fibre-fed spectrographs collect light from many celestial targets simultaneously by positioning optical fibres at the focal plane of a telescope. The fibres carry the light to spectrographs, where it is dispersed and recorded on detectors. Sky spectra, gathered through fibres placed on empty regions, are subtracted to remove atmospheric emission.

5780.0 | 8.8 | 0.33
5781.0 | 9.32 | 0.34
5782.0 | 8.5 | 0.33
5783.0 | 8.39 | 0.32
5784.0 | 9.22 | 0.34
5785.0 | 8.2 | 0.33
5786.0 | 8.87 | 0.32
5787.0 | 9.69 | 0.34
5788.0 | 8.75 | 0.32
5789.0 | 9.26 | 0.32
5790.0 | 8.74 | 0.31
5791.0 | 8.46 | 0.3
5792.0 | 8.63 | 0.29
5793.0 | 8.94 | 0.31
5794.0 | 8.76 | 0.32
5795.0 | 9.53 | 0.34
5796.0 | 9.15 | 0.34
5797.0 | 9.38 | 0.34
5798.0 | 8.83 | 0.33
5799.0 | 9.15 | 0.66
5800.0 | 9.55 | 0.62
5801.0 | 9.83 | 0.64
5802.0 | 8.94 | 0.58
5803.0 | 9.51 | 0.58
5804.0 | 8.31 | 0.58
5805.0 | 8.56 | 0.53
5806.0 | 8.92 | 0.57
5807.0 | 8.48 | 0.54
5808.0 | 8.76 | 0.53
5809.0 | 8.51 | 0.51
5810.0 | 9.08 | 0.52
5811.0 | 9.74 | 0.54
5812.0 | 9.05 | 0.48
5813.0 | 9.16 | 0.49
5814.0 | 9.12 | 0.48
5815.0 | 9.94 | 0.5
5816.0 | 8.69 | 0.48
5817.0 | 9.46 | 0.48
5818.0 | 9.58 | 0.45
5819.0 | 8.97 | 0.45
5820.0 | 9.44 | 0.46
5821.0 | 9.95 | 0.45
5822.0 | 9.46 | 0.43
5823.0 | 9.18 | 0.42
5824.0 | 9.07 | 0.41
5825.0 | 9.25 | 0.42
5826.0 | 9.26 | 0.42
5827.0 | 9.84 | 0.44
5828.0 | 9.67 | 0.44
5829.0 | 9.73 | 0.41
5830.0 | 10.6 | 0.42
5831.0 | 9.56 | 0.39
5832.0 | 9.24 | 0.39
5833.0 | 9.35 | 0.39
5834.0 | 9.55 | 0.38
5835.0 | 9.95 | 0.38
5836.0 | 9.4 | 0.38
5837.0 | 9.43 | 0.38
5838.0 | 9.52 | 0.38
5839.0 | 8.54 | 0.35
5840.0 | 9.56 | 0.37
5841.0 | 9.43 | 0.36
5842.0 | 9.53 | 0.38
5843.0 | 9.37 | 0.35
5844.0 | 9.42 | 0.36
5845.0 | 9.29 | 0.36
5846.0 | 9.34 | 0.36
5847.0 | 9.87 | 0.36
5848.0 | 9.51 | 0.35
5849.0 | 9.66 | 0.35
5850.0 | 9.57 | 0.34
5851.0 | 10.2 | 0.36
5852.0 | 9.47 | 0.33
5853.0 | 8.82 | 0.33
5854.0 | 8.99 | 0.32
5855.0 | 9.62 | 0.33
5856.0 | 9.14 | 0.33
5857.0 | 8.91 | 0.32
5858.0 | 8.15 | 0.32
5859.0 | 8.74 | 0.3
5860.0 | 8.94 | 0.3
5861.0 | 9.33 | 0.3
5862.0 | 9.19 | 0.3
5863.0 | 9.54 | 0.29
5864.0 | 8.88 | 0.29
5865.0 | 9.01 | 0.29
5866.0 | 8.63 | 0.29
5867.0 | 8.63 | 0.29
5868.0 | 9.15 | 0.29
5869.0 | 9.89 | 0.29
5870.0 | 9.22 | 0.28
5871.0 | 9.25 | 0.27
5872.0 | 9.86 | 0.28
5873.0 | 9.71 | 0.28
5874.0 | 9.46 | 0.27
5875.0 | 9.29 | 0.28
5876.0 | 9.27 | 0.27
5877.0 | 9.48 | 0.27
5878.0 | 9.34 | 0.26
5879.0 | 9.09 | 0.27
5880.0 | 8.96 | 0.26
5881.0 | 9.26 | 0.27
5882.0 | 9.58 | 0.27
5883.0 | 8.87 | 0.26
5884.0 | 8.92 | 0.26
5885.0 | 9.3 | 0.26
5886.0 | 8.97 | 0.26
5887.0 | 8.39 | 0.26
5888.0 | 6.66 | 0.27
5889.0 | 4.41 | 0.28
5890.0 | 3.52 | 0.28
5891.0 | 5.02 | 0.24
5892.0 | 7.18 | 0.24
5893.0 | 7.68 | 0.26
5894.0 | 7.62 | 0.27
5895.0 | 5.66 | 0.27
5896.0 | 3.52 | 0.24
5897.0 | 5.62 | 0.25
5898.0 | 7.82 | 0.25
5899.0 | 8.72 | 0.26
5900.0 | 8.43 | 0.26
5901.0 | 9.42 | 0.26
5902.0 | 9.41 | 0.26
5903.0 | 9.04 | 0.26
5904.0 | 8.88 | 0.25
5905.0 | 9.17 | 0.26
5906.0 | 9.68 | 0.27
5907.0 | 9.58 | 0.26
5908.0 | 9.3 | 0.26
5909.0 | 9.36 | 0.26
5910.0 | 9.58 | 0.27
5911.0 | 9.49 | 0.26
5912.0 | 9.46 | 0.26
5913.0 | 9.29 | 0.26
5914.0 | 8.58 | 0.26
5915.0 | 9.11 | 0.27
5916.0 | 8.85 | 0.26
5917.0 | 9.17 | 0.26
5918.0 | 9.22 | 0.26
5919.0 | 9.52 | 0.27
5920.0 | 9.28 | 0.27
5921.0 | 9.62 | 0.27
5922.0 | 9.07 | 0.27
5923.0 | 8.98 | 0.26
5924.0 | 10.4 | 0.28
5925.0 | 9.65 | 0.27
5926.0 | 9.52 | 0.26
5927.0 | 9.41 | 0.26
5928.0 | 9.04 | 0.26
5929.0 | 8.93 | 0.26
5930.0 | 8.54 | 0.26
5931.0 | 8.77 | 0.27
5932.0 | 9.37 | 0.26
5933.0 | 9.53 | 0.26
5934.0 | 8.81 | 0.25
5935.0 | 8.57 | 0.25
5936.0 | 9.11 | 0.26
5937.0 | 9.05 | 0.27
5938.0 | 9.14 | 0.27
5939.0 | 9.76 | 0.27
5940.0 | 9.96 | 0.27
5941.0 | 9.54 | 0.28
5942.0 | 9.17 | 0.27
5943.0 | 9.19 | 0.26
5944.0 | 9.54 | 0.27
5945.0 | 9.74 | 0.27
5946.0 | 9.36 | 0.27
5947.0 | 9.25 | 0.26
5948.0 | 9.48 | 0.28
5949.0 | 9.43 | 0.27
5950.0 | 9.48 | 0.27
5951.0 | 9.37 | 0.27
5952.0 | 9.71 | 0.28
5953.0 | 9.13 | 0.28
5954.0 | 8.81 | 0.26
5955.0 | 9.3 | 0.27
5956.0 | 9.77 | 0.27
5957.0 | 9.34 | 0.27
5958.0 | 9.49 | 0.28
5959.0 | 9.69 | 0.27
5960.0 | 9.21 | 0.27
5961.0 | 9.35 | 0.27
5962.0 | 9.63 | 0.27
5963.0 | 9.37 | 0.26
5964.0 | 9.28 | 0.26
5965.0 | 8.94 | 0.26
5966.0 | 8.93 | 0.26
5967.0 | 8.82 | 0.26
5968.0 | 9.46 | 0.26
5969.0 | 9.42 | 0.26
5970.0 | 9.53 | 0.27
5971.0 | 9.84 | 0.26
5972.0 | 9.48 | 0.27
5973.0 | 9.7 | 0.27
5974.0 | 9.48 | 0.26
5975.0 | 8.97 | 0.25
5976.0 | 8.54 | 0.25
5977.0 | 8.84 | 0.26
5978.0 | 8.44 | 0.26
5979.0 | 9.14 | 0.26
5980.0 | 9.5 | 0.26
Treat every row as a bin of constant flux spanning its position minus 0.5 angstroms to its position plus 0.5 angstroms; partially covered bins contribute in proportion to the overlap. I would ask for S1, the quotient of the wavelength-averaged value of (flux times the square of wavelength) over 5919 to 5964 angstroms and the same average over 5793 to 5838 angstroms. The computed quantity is 1.05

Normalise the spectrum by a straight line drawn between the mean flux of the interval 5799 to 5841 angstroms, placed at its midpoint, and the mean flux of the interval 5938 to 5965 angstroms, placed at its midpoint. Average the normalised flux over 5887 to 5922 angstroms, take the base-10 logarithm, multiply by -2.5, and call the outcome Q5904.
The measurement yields 0.15 mag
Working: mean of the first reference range 9.31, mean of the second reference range 9.42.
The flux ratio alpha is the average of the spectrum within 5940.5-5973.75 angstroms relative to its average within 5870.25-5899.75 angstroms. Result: 1.2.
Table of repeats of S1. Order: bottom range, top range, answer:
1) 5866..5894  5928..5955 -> 1.12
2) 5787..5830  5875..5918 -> 0.93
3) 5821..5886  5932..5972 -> 1.04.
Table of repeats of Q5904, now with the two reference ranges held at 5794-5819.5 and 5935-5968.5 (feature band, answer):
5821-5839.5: -0.04 mag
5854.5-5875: 0.01 mag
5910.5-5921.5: 0.01 mag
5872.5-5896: 0.16 mag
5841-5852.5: -0.04 mag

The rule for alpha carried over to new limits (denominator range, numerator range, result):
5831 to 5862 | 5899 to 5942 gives 0.99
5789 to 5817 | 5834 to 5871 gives 1.03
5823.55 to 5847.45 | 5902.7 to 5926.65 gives 0.98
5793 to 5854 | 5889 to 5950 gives 0.94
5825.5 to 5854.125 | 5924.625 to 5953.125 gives 0.98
